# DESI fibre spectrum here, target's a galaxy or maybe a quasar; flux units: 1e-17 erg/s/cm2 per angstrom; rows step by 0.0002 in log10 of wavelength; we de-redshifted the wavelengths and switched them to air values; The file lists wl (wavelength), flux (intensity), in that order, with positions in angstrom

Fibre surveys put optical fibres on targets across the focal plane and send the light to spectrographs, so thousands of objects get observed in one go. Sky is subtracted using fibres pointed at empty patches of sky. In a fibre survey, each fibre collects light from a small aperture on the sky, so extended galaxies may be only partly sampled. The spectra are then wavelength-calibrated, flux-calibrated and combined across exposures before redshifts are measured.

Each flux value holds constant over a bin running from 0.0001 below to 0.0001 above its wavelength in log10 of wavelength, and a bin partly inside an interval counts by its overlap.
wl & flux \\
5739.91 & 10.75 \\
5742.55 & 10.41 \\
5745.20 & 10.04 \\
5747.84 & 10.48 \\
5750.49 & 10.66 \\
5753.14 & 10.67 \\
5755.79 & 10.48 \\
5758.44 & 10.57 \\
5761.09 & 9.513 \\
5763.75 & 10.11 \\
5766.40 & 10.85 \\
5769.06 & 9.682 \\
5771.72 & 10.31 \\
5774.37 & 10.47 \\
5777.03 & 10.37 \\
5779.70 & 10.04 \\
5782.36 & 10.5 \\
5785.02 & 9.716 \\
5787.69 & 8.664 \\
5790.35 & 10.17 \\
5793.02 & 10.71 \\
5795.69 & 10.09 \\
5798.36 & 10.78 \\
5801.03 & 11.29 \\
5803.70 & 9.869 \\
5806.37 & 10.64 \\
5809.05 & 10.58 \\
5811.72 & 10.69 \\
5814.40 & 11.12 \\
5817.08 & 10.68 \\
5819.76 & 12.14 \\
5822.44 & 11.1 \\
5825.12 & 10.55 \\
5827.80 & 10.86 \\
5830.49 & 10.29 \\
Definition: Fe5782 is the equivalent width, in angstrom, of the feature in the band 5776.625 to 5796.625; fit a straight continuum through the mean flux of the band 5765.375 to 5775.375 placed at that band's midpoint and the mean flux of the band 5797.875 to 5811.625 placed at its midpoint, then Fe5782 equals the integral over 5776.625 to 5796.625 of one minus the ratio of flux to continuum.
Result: 0.9 angstrom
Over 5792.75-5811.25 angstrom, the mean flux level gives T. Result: 10.6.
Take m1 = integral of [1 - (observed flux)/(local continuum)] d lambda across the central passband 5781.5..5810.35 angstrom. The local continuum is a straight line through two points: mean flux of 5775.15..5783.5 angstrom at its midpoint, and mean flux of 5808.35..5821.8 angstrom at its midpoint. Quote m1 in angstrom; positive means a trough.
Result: 1.1 angstrom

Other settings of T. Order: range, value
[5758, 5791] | 10.1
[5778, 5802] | 10.2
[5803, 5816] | 10.6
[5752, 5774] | 10.3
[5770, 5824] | 10.5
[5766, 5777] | 10.3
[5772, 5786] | 10.2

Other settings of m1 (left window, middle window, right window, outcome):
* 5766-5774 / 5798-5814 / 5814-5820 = 0.44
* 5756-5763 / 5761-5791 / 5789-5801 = 0.73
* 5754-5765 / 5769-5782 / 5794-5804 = 0.13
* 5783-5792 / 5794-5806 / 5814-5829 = -0.42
